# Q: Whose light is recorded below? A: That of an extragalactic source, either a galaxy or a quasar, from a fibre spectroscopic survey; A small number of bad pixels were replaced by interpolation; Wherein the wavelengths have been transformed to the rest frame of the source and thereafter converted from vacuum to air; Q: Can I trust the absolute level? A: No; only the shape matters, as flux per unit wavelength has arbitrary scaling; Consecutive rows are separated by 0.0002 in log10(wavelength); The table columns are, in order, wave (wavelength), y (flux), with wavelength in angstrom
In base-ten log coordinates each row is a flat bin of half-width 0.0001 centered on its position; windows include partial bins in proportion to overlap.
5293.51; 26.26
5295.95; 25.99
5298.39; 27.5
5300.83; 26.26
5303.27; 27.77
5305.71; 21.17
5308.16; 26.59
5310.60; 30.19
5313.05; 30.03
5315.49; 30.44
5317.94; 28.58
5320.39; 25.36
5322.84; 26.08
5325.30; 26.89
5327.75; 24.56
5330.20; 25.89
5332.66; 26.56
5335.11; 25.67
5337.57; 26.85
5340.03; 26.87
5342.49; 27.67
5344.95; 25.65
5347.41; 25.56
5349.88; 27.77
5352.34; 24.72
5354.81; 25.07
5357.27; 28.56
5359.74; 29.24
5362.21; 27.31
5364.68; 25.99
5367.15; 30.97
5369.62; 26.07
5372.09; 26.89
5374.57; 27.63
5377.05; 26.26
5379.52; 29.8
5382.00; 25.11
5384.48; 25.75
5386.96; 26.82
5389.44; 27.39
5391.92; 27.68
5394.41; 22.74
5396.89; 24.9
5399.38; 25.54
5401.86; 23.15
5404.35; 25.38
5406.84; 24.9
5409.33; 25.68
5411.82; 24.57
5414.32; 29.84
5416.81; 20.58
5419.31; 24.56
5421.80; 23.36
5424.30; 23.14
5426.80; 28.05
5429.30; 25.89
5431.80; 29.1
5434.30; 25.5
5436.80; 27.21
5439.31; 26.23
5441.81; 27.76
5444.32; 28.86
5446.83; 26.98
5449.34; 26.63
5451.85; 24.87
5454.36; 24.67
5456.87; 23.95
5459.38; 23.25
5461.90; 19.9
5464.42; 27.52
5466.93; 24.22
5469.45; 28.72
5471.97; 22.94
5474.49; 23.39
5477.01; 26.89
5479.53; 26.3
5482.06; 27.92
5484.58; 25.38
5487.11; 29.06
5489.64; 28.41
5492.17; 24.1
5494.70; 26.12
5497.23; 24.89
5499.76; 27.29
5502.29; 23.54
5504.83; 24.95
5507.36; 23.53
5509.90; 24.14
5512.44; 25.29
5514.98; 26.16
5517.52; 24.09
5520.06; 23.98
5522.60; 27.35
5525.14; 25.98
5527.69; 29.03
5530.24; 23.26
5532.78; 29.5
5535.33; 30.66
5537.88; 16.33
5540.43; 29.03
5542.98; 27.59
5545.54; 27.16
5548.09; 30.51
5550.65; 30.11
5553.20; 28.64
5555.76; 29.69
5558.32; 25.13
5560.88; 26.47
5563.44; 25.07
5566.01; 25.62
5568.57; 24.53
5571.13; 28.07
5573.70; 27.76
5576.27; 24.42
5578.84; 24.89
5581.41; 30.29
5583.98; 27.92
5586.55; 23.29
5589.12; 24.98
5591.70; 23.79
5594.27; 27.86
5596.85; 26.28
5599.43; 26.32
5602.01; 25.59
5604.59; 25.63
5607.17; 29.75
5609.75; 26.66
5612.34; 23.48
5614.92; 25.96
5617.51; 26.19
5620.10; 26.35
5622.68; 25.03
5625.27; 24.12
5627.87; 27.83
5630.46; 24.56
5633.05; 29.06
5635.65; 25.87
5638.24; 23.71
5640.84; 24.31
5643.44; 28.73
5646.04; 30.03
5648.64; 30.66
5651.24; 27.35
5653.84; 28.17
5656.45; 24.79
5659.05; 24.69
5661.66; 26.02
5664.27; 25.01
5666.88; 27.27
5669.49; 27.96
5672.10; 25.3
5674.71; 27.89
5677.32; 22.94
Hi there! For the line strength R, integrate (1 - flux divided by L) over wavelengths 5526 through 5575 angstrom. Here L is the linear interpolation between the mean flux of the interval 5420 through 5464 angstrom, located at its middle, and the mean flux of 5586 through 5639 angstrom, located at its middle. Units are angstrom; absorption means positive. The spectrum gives -2.39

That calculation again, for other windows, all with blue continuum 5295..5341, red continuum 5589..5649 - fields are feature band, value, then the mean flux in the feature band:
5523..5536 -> -0.5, 27.5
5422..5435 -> 0.2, 26.1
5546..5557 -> -1.3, 29.6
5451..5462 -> 1.2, 23.6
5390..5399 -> 0.5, 25.3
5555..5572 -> 0.1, 26.2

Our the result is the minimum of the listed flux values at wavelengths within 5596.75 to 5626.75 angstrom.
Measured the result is 23.48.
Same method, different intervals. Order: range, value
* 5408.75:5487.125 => 19.9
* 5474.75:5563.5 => 16.33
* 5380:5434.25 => 20.58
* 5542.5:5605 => 23.29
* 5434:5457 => 23.95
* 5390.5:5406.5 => 22.74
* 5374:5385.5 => 25.11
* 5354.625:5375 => 25.07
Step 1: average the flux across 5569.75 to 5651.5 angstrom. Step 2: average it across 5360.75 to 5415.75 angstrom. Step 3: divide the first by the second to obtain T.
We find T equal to 1.0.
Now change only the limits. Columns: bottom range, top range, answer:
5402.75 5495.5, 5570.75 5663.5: 1.03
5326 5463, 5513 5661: 1.02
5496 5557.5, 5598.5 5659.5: 1.00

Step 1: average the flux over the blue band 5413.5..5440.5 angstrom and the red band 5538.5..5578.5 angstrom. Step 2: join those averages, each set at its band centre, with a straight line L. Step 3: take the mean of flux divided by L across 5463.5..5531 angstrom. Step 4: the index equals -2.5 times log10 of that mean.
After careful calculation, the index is 0.03 mag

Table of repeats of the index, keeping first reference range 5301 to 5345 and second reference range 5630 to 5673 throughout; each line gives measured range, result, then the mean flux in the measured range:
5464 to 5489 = 0.02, 26.2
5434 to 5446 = -0.02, 27.2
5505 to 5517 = 0.09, 24.8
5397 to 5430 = 0.08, 25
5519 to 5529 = 0.01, 26.6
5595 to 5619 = 0.02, 26.2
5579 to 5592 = 0.03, 26.1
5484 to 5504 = 0.03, 26.1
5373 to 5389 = 0.00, 26.9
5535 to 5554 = -0.02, 27.3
